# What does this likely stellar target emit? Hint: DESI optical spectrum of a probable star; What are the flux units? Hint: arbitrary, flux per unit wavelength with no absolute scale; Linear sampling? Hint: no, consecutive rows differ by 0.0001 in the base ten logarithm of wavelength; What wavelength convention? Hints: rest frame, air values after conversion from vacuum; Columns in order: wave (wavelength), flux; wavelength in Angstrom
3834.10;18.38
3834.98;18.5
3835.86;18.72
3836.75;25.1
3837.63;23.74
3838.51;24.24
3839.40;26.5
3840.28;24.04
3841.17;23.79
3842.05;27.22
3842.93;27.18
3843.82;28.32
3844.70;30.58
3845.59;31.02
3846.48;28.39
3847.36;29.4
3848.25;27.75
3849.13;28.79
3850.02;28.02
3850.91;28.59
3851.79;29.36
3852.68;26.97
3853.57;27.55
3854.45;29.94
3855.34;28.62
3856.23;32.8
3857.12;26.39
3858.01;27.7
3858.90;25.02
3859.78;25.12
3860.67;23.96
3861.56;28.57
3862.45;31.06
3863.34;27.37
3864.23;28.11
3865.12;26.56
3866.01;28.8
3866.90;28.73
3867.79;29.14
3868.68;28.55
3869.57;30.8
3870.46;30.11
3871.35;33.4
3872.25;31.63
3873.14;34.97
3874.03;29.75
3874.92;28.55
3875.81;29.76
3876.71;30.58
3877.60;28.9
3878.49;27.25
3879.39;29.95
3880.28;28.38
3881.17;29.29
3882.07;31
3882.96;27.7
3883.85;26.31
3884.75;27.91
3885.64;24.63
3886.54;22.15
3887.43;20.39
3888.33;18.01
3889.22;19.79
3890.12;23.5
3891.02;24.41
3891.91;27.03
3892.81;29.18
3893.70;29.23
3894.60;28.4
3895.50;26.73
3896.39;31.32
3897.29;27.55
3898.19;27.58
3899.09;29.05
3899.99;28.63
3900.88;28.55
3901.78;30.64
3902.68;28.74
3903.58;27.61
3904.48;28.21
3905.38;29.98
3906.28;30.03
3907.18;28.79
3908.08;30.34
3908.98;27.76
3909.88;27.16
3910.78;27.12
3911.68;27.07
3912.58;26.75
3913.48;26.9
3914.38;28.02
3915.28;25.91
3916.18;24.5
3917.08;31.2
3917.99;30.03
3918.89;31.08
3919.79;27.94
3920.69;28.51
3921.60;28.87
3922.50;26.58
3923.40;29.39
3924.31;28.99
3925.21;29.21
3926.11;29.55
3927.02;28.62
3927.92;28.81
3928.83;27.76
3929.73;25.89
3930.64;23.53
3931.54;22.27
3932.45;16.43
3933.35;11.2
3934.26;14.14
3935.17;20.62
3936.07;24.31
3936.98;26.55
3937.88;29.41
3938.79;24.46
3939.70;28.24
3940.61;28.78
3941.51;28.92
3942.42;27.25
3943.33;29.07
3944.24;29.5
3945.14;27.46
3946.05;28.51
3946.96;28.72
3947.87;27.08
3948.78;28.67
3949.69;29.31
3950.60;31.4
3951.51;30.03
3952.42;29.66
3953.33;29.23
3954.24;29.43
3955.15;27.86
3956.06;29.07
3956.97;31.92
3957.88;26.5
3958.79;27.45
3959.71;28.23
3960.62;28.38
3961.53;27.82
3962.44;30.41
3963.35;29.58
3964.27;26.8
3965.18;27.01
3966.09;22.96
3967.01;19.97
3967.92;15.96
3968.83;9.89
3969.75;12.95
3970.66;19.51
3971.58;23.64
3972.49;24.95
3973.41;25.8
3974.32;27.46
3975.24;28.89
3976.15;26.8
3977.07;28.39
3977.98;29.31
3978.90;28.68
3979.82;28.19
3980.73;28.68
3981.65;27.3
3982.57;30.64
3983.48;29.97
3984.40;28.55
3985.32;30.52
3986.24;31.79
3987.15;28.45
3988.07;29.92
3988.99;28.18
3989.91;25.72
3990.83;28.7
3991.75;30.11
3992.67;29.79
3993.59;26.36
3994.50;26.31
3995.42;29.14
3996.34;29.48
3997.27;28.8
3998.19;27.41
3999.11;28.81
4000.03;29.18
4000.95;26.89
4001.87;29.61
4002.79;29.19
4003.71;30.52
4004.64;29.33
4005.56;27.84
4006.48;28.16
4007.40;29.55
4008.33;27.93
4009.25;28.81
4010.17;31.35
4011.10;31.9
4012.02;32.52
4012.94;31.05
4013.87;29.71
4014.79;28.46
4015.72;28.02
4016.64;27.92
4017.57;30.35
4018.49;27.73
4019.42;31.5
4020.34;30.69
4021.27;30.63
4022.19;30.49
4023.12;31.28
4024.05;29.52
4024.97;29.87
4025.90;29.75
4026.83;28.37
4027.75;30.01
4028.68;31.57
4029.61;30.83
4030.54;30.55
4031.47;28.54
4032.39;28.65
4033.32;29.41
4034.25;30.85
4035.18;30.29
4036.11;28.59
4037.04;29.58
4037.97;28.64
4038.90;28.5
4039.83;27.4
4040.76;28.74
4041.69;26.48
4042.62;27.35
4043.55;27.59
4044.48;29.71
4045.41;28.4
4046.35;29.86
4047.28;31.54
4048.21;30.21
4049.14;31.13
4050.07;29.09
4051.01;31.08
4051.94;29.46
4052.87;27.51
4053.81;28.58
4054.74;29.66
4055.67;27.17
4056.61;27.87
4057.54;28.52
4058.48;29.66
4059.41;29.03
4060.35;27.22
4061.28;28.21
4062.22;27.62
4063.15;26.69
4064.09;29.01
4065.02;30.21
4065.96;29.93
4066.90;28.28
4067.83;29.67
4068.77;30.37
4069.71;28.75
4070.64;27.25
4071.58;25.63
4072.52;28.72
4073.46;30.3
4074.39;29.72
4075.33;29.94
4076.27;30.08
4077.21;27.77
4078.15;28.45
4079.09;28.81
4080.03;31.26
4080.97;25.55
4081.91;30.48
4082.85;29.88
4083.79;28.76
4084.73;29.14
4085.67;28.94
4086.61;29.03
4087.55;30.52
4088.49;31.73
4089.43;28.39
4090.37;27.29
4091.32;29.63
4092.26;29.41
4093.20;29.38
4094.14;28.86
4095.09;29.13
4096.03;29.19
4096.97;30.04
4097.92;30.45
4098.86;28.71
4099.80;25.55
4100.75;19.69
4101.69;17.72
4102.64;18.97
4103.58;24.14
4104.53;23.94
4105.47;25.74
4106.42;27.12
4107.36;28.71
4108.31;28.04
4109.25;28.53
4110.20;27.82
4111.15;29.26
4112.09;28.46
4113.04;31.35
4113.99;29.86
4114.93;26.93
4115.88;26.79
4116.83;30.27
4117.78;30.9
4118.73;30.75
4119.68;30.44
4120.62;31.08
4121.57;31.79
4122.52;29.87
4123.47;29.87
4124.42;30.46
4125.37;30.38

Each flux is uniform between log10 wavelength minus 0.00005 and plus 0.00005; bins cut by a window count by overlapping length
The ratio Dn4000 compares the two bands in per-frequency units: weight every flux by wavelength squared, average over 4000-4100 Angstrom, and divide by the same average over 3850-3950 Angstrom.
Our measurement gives 1.15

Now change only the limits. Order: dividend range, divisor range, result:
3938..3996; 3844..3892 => 1.03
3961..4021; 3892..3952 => 1.05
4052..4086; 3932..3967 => 1.14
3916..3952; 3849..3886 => 0.97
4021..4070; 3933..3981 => 1.17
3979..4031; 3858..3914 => 1.12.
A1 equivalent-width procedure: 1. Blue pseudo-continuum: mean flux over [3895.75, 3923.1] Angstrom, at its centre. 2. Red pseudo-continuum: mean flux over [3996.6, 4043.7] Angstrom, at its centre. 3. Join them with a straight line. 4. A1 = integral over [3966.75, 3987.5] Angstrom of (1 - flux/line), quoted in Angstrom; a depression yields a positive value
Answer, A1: 2.5 Angstrom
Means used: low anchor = 28.4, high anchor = 29.4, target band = 25.5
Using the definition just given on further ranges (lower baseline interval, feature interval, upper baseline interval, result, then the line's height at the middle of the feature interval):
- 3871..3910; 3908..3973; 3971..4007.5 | 4.21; 28.2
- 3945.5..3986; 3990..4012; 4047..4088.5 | -1.04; 27.6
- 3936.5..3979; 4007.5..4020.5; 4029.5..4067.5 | -0.79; 28.1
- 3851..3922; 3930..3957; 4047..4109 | 1.70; 28.1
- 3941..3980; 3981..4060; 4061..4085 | -3.96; 27.9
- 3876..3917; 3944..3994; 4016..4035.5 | 2.73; 28.8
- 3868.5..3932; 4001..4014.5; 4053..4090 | -0.56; 28.5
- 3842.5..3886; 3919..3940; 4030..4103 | 2.47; 28.7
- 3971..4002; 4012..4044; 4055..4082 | -1.08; 28.5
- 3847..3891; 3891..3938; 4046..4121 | 1.58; 28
